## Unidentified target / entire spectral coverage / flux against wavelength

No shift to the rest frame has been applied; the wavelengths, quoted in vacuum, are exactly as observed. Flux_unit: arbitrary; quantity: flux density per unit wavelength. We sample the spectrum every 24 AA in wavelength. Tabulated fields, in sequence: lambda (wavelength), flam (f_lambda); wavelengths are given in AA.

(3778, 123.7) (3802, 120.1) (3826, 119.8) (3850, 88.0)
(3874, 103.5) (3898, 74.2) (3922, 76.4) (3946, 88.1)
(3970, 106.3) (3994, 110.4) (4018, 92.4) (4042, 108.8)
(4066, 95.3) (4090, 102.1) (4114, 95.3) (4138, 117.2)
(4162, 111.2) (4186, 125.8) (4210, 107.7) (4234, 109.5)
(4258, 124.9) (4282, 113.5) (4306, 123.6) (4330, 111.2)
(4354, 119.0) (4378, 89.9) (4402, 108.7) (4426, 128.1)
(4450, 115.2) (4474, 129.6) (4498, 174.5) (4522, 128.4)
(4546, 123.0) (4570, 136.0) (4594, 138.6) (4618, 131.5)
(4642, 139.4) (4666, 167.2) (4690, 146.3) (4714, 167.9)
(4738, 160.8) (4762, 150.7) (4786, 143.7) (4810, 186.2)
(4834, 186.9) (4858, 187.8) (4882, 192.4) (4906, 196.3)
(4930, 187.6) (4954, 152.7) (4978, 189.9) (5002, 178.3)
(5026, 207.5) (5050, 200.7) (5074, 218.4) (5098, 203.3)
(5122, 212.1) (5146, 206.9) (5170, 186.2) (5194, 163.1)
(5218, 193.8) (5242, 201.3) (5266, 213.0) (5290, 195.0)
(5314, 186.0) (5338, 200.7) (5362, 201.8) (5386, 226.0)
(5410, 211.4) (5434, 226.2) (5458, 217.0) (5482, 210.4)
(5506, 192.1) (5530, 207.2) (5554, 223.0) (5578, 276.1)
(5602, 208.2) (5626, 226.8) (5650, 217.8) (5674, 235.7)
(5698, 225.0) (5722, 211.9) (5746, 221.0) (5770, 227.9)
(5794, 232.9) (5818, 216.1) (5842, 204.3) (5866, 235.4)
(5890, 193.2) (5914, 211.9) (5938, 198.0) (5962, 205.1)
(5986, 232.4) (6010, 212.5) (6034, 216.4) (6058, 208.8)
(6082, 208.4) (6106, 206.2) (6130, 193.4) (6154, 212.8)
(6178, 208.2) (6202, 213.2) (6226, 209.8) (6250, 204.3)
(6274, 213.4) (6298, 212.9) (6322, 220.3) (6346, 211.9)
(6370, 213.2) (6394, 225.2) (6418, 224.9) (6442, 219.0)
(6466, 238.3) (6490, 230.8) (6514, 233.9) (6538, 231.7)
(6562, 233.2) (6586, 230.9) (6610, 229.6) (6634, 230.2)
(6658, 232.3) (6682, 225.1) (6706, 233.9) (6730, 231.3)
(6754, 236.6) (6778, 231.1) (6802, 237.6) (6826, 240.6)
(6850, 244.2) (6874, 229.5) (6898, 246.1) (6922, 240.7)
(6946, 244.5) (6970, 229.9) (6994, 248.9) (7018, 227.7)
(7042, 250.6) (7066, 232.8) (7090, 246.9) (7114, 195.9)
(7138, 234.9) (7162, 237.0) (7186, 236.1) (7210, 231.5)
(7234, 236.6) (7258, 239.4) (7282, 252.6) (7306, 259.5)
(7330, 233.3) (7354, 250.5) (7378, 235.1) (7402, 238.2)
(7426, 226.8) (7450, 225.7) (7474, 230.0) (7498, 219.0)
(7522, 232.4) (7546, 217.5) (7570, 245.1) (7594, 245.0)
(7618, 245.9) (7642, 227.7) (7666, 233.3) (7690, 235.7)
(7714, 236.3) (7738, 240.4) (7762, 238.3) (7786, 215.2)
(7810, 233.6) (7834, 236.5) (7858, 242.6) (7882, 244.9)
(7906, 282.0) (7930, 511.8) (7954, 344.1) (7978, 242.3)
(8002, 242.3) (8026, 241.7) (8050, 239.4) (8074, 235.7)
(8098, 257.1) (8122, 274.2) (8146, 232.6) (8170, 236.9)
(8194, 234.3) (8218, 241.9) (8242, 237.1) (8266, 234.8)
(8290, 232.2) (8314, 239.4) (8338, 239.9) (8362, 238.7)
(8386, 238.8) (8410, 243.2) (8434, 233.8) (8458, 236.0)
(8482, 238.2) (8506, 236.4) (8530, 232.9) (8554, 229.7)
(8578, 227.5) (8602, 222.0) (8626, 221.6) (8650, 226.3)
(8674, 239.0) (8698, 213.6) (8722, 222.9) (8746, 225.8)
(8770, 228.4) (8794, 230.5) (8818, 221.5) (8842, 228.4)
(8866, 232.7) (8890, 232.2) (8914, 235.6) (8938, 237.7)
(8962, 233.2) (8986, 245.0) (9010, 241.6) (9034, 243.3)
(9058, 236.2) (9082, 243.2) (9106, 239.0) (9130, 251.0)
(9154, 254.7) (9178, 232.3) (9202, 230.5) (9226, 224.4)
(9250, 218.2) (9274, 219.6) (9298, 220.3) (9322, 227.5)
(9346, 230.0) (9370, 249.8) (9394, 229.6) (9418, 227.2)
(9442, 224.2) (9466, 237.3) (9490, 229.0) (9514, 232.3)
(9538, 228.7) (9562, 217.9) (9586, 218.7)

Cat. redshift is 0.21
